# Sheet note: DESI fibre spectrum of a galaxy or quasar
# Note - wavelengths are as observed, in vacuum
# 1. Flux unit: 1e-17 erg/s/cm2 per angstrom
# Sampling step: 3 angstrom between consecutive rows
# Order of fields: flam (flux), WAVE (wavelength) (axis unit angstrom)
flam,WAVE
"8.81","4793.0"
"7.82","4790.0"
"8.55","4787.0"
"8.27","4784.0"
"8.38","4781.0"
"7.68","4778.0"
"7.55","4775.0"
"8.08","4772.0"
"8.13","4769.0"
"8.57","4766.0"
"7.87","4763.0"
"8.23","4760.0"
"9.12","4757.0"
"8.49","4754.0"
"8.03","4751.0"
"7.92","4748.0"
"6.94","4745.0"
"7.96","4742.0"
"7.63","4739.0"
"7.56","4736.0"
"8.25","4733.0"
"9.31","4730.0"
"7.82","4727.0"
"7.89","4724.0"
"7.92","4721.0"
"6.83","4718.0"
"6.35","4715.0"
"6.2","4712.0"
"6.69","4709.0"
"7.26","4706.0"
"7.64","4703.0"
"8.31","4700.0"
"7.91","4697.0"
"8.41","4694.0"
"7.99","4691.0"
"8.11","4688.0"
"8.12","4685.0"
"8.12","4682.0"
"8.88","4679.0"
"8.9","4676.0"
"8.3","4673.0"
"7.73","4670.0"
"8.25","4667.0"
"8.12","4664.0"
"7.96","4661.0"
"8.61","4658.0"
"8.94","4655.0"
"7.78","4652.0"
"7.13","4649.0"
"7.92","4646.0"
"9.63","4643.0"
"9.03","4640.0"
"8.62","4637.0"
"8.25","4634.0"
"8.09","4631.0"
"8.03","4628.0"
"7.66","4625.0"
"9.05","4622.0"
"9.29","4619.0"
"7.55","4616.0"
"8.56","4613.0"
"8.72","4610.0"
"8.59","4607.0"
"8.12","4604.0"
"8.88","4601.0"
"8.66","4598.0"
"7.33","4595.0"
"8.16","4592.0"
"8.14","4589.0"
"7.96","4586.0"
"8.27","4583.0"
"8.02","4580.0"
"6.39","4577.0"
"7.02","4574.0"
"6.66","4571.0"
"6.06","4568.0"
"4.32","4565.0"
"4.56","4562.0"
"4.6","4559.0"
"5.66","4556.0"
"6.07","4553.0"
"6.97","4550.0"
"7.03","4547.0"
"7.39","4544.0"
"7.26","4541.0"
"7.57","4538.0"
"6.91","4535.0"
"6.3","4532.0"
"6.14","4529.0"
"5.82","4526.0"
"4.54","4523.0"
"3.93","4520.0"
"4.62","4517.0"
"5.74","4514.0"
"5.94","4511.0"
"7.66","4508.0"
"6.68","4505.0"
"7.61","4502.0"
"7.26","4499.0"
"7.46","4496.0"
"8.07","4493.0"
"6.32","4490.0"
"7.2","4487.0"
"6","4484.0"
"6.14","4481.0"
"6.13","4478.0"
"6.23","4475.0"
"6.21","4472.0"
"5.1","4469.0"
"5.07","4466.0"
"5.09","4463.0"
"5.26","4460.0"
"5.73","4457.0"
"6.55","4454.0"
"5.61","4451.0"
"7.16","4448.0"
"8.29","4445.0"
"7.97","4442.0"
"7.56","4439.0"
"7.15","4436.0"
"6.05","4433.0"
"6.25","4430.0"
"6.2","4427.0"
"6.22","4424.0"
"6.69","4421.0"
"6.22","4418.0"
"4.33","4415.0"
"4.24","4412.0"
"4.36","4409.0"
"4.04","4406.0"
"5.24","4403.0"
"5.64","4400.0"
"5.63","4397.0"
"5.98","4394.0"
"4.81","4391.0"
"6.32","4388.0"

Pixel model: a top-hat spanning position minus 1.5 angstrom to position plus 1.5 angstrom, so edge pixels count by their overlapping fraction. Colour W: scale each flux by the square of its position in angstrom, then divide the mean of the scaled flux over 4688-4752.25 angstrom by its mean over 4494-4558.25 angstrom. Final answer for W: 1.3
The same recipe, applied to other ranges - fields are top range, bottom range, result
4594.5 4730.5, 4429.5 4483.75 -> 1.41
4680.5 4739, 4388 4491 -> 1.46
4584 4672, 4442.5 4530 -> 1.42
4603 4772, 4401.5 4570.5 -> 1.44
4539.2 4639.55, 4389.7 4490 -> 1.34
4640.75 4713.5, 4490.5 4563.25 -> 1.36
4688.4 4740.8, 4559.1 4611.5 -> 1.10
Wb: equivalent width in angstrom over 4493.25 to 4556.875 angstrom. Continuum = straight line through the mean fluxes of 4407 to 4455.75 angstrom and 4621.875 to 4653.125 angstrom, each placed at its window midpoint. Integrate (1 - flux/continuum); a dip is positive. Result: 6.4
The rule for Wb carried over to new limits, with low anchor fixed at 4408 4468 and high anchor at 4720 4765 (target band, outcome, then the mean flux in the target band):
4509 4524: 3.5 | 5.06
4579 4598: -2.6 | 8.03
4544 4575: 4.2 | 5.95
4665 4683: -1.7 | 8.36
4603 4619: -2.6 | 8.41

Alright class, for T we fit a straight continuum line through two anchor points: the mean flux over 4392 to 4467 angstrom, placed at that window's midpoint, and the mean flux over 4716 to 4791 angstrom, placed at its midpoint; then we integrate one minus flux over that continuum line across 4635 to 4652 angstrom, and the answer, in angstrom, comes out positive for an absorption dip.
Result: -2.52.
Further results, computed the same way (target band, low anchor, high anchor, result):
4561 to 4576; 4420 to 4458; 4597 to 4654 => 4.0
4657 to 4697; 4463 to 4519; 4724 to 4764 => -3.3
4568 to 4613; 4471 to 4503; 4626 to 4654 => -0.5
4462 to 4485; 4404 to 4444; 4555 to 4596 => 1.6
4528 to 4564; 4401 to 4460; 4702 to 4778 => 1.9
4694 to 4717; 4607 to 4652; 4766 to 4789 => 2.7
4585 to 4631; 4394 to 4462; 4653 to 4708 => -4.6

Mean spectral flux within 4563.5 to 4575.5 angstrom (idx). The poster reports 6.02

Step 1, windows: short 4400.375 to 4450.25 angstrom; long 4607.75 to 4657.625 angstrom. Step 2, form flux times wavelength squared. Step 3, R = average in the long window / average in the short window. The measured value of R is 1.51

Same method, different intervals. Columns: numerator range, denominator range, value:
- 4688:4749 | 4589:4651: 0.96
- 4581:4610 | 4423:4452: 1.29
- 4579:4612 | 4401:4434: 1.65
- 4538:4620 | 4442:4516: 1.18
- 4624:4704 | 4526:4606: 1.24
